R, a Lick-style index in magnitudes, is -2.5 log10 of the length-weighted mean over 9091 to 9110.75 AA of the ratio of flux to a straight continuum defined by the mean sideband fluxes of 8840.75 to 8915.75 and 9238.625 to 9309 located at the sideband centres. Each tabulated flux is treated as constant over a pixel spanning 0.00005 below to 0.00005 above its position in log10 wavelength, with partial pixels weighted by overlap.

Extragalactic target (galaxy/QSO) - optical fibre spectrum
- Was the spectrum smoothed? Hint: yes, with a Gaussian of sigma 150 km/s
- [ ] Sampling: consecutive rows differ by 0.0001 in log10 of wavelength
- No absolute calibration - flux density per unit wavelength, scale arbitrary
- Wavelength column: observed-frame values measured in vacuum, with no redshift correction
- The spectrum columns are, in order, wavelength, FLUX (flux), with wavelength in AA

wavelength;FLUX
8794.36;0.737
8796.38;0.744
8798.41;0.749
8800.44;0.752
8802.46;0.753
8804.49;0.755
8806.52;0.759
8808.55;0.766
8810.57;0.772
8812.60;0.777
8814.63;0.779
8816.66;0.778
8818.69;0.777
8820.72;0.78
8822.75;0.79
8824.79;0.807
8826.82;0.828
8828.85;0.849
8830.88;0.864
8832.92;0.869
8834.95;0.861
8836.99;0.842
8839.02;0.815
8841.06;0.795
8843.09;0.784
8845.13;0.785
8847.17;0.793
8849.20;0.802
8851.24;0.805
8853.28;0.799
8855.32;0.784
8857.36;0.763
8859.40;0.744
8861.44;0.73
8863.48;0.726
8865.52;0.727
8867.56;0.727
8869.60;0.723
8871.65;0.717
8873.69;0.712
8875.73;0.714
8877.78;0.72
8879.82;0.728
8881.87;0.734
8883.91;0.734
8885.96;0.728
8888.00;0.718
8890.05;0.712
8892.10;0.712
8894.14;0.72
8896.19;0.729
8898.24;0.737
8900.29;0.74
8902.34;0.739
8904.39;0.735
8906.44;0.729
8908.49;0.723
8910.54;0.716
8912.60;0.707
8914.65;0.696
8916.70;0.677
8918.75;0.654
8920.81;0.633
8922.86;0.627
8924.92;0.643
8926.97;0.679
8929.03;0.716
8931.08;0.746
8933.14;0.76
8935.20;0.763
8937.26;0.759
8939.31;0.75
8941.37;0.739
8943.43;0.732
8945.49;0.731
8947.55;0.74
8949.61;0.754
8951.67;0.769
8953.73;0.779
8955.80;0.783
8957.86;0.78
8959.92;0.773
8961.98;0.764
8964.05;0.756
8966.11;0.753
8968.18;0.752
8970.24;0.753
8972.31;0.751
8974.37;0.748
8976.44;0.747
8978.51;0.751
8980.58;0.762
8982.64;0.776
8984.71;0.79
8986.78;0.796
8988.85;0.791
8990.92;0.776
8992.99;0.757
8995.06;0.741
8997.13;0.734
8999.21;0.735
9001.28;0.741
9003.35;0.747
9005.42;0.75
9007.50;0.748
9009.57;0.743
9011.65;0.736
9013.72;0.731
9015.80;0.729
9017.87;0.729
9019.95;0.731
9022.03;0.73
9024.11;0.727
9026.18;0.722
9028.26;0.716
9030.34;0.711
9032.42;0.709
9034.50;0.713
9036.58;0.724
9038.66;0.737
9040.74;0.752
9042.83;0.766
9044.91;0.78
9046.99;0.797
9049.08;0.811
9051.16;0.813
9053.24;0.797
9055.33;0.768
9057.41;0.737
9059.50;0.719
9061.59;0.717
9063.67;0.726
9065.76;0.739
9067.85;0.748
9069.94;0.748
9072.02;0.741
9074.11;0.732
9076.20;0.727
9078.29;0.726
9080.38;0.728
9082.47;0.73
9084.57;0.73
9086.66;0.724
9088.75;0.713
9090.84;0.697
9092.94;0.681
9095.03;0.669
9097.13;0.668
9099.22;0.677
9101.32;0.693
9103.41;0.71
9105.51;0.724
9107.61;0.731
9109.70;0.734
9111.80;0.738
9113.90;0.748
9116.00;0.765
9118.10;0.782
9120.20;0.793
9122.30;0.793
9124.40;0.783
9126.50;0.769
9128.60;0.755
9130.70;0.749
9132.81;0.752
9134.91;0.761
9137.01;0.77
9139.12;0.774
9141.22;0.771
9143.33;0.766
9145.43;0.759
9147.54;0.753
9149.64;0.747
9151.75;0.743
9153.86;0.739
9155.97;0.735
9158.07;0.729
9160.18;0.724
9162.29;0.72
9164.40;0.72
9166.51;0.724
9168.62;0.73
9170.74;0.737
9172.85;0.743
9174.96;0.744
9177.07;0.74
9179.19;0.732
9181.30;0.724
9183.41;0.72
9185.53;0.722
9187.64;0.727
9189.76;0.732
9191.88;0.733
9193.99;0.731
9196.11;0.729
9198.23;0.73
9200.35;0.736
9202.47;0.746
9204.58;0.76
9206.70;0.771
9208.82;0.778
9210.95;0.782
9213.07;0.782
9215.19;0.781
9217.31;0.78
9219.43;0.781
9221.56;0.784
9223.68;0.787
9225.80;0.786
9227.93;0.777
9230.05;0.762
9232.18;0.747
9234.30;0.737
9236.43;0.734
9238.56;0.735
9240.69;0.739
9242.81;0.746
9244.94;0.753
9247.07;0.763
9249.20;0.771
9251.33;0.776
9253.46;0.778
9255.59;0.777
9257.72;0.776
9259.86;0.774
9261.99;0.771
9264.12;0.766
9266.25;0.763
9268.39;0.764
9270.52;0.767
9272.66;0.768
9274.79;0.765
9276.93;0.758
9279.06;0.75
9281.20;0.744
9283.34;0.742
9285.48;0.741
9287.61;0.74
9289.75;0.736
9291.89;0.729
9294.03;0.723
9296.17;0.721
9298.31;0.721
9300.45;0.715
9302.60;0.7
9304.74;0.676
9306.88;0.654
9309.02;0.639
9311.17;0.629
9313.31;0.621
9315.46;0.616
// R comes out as 0.066 mag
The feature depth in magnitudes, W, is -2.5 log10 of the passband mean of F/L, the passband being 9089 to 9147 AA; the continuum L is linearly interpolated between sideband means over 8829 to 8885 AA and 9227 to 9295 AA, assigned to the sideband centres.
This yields 0.029 mag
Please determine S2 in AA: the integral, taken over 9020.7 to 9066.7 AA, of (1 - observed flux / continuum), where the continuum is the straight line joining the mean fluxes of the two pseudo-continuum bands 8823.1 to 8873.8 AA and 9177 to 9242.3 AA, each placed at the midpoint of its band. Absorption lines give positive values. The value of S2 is 1.3 AA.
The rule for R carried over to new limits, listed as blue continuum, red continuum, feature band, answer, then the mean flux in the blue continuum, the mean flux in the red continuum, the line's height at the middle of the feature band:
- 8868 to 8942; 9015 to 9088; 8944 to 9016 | -0.04 mag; 0.716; 0.741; 0.729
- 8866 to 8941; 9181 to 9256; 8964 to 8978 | -0.04 mag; 0.716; 0.756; 0.724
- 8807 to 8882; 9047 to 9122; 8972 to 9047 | 0.00 mag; 0.778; 0.735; 0.749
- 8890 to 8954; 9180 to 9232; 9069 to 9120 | 0.03 mag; 0.72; 0.756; 0.742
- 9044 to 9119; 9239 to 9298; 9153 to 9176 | 0.02 mag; 0.735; 0.755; 0.744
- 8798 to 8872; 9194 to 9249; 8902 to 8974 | 0.07 mag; 0.783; 0.76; 0.777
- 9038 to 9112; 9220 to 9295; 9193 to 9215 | -0.01 mag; 0.734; 0.758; 0.751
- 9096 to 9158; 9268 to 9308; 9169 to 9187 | 0.01 mag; 0.747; 0.732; 0.742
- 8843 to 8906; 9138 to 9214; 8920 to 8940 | 0.05 mag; 0.742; 0.742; 0.742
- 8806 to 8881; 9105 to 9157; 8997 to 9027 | 0.04 mag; 0.778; 0.758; 0.766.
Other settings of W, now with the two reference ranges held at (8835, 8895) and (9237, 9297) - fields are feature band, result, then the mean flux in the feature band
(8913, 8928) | 0.14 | 0.661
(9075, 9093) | 0.05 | 0.719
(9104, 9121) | 0.01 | 0.75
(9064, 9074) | 0.02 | 0.742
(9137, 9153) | -0.01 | 0.759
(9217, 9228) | -0.04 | 0.783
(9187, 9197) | 0.04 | 0.73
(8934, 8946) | 0.01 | 0.747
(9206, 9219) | -0.03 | 0.779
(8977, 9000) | -0.01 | 0.764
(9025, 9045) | 0.03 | 0.731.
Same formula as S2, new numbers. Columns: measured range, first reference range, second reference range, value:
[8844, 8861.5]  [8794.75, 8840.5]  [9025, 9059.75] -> 0.1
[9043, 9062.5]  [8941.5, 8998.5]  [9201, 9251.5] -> -0.2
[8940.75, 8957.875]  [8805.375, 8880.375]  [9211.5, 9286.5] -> 0.4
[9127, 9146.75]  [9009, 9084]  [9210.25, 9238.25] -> -0.2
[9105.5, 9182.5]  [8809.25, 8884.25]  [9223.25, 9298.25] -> 1.3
